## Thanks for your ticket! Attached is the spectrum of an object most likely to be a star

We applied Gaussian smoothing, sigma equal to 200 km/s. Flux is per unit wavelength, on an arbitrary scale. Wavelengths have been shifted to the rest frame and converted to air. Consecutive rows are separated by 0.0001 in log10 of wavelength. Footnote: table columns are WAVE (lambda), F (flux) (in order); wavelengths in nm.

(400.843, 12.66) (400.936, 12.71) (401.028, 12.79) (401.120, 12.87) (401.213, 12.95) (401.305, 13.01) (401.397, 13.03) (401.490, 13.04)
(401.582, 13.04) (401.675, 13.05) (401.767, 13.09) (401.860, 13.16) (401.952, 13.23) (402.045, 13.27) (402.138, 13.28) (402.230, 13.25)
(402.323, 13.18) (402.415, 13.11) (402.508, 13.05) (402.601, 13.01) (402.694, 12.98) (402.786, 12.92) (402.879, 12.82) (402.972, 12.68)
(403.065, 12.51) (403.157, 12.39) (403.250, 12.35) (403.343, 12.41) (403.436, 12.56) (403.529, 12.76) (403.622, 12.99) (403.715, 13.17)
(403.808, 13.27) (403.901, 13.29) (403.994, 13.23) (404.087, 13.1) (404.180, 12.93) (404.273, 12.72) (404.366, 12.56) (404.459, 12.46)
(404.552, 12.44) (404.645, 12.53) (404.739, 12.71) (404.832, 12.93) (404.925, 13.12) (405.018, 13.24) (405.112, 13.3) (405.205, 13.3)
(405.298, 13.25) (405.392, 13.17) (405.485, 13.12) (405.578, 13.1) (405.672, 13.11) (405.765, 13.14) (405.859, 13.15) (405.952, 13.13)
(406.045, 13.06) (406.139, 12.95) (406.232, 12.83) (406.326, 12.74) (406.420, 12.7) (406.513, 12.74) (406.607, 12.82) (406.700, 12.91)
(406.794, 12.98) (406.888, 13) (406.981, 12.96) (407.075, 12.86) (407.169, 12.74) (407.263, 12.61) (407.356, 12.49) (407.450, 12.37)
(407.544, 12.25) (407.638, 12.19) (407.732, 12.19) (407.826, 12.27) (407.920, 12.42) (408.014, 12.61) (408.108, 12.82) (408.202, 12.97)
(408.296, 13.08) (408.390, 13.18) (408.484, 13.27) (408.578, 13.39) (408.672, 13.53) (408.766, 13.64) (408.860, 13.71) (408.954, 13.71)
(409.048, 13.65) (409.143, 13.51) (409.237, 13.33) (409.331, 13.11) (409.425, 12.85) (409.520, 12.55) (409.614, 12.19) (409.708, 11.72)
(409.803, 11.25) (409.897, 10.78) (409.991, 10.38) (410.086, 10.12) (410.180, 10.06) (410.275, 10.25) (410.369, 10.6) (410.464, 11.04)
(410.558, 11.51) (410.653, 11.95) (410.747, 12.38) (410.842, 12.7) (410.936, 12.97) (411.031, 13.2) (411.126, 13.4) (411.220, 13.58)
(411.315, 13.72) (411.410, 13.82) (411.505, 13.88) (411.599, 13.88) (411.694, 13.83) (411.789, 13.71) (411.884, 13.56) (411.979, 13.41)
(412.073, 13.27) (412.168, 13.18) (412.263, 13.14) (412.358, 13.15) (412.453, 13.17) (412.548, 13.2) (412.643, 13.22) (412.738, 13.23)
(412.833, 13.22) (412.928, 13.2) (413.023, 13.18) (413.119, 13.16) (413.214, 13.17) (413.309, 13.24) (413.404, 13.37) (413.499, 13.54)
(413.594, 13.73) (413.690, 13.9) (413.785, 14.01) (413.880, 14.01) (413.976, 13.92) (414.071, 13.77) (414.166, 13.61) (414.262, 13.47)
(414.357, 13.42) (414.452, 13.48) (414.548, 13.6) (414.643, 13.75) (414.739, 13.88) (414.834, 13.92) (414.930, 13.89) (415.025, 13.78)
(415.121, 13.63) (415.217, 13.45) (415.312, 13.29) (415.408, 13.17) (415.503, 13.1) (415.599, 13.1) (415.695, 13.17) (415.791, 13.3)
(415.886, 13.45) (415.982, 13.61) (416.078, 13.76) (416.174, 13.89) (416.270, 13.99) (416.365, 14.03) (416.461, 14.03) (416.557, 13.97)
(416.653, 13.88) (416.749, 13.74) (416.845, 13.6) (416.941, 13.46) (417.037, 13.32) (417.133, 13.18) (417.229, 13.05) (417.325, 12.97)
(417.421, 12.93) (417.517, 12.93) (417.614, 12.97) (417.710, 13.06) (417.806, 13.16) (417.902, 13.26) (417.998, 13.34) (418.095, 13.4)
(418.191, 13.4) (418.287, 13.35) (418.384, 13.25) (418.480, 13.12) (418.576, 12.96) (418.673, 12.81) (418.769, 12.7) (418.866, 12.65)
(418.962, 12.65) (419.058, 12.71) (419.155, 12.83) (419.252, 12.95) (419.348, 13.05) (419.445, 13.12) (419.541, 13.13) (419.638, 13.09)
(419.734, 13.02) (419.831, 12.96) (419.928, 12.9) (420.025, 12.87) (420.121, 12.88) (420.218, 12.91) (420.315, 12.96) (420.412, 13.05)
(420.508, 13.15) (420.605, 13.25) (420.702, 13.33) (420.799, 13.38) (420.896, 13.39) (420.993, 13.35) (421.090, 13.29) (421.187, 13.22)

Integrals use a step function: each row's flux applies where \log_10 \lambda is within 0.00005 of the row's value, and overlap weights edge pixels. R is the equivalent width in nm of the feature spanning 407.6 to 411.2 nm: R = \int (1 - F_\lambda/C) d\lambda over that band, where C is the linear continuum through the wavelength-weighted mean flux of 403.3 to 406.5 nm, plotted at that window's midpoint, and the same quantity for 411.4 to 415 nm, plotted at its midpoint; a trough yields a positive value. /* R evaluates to 0.24 nm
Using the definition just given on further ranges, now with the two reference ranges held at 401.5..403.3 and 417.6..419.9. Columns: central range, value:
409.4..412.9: 0.124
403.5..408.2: 0.046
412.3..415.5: -0.118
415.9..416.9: -0.062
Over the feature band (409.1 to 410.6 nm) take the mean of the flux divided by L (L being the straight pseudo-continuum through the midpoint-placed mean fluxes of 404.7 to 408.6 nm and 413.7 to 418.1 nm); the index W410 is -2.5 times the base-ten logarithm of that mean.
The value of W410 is 0.13 mag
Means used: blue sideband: 12.9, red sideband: 13.5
